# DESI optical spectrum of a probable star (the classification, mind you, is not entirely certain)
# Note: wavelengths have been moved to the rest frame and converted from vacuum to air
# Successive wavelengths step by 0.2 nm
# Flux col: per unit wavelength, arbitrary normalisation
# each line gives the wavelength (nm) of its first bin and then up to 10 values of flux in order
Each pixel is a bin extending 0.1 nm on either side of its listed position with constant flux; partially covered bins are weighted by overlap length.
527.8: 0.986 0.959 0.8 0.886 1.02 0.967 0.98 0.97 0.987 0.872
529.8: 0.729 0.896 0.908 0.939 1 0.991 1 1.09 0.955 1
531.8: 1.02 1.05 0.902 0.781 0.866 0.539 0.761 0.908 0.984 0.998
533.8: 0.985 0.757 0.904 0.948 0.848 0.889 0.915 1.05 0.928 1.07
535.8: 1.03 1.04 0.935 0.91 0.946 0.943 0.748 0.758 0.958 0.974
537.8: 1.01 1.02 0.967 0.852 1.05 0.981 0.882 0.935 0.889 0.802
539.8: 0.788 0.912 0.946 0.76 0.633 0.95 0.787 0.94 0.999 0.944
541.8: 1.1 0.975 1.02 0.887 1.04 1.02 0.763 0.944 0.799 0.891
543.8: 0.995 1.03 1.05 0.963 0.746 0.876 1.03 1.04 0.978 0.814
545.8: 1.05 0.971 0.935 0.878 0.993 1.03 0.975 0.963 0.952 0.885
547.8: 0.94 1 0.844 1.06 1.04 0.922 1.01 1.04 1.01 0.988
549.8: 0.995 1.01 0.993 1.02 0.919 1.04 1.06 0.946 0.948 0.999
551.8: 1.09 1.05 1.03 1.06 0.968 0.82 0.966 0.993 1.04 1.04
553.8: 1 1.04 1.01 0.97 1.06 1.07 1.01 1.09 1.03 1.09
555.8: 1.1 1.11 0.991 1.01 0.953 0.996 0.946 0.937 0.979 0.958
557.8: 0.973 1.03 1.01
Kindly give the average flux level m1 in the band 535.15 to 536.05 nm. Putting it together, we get 1.02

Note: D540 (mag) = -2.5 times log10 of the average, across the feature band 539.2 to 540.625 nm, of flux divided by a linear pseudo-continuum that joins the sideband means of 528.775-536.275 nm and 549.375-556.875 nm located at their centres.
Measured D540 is 0.15 mag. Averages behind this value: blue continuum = 0.931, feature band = 0.837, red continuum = 1.01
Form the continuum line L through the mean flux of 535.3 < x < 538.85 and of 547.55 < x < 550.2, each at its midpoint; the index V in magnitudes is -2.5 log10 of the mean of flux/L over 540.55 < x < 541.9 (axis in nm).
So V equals 0.05 mag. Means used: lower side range 0.951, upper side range 0.983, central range 0.918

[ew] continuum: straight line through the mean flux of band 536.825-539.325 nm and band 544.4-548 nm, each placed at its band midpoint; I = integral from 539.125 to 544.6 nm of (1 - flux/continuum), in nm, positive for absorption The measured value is 0.13 nm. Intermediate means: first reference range 0.928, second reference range 0.947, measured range 0.914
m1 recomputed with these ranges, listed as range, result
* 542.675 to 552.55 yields 0.971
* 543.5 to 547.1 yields 0.958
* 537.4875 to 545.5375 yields 0.929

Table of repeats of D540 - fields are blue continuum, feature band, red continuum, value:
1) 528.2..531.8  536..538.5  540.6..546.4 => 0.03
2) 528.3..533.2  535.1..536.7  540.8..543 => -0.06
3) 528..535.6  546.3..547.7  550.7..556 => 0.04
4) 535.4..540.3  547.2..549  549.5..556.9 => 0.03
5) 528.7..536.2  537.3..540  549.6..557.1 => 0.03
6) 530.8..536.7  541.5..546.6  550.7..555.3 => 0.03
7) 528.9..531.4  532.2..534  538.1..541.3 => 0.09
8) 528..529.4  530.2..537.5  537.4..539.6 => 0.02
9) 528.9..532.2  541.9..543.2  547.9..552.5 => 0.04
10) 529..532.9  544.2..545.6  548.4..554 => 0.04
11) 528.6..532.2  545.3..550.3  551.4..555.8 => 0.04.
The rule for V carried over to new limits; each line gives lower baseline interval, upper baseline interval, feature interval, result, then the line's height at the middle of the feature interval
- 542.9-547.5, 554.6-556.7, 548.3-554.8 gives 0.000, 1.01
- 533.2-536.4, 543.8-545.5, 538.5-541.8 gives 0.076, 0.958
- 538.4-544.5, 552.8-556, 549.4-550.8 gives 0.001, 0.994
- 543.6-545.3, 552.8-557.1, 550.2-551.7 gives 0.008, 0.998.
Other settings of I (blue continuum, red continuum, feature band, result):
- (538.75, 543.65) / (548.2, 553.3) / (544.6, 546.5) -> 0.01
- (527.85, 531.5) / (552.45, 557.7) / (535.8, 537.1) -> 0.04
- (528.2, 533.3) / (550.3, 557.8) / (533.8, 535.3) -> 0.04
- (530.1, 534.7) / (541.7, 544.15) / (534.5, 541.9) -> 0.15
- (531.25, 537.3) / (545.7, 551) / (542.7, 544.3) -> 0.04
